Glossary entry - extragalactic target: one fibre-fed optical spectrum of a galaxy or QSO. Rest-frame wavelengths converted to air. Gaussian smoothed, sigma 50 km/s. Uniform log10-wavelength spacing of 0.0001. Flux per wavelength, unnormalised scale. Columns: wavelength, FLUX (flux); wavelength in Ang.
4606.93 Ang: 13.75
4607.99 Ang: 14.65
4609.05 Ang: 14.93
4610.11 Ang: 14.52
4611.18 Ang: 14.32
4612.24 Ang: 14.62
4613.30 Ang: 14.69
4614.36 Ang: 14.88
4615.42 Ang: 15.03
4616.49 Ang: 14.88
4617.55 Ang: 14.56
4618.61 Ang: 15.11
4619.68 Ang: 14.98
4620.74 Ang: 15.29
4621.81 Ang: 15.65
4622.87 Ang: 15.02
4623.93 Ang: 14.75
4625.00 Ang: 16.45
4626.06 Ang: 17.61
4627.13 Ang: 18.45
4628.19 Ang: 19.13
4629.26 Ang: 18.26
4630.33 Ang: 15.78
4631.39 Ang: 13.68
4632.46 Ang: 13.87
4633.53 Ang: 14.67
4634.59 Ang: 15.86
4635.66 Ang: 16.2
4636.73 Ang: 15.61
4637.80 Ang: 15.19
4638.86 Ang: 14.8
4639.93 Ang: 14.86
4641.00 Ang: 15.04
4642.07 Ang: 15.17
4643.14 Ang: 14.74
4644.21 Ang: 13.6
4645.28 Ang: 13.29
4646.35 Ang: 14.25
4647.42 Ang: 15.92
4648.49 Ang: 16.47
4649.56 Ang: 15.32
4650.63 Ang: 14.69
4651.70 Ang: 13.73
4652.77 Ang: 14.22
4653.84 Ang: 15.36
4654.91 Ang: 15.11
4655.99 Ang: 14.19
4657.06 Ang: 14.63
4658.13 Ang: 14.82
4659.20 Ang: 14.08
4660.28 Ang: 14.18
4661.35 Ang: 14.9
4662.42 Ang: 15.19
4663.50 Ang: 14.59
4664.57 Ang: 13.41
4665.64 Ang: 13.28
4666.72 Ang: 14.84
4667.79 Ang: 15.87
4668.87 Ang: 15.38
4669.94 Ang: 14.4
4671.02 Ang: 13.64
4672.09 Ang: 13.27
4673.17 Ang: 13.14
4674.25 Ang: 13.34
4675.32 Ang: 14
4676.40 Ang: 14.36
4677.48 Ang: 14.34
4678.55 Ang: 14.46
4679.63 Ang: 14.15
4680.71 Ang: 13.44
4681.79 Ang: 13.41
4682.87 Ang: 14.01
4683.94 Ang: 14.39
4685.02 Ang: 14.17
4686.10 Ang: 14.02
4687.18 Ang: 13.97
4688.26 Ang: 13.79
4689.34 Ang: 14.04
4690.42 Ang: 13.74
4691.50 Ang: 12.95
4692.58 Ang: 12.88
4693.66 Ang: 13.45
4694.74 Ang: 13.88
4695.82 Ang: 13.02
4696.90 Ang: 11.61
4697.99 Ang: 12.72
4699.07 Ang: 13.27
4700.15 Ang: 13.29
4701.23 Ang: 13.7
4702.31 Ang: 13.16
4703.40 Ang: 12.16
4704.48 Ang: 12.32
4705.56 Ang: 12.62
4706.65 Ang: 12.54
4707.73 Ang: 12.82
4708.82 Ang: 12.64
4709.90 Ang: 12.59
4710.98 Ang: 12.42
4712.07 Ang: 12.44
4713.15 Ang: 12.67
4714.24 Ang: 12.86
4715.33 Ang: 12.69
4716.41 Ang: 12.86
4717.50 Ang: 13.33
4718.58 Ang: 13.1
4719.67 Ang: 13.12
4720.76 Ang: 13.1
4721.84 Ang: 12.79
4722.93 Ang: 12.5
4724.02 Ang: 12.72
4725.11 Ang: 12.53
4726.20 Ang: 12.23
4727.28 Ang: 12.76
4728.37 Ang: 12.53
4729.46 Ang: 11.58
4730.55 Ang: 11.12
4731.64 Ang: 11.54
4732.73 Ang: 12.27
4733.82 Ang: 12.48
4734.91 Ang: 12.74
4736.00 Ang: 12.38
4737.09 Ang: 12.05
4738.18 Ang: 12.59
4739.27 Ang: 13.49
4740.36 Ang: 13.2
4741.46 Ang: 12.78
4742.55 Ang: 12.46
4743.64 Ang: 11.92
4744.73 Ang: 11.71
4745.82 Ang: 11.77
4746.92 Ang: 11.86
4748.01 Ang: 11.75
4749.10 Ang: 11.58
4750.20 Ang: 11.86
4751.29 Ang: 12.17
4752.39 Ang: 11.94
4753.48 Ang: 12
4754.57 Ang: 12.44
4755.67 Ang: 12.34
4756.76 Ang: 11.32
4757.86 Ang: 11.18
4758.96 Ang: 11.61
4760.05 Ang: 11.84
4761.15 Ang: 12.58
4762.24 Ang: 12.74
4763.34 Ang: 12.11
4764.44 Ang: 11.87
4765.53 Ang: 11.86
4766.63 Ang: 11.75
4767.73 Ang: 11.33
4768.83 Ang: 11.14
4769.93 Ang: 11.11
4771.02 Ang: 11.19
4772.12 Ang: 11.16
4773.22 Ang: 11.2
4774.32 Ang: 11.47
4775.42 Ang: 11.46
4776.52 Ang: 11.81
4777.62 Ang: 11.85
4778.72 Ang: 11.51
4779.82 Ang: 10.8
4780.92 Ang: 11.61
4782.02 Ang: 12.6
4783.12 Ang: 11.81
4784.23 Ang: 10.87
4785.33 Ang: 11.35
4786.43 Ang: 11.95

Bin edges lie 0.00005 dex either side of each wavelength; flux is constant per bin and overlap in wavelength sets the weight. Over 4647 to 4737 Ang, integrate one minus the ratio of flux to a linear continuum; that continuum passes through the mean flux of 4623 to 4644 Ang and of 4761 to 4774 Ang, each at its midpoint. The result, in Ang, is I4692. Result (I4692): 3.1 Ang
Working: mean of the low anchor 15.7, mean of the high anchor 11.6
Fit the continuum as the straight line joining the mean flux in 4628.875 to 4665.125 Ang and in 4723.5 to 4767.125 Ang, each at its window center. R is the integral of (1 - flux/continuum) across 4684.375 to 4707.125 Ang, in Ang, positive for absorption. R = 0.5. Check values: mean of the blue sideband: 14.9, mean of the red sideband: 12.1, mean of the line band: 13.2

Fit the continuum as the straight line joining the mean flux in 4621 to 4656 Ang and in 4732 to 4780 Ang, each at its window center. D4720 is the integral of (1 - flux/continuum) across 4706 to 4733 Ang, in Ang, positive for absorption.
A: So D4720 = 0.9 Ang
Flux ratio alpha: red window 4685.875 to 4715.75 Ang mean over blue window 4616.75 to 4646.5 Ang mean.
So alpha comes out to 0.84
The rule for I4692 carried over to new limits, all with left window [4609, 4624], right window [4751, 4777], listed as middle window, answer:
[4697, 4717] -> 0.3 Ang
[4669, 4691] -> -0.7 Ang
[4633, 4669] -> -1.7 Ang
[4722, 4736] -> 0.2 Ang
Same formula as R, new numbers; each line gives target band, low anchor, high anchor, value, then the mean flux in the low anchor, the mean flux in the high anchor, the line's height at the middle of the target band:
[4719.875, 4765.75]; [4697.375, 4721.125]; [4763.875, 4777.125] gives -0.52 Ang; 12.8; 11.4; 12.1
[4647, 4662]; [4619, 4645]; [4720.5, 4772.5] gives 0.07 Ang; 15.6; 12.1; 14.9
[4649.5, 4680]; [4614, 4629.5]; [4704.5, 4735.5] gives 0.24 Ang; 16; 12.6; 14.5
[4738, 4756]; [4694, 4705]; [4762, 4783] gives -0.23 Ang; 12.9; 11.6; 12.1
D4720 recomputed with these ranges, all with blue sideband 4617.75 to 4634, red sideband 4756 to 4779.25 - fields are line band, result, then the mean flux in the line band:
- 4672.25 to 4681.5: 0.3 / 13.9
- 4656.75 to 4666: 0.3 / 14.4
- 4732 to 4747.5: 0.1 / 12.4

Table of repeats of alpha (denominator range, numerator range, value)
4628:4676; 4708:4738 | 0.85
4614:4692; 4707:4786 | 0.82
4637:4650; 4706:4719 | 0.86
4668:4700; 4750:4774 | 0.86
